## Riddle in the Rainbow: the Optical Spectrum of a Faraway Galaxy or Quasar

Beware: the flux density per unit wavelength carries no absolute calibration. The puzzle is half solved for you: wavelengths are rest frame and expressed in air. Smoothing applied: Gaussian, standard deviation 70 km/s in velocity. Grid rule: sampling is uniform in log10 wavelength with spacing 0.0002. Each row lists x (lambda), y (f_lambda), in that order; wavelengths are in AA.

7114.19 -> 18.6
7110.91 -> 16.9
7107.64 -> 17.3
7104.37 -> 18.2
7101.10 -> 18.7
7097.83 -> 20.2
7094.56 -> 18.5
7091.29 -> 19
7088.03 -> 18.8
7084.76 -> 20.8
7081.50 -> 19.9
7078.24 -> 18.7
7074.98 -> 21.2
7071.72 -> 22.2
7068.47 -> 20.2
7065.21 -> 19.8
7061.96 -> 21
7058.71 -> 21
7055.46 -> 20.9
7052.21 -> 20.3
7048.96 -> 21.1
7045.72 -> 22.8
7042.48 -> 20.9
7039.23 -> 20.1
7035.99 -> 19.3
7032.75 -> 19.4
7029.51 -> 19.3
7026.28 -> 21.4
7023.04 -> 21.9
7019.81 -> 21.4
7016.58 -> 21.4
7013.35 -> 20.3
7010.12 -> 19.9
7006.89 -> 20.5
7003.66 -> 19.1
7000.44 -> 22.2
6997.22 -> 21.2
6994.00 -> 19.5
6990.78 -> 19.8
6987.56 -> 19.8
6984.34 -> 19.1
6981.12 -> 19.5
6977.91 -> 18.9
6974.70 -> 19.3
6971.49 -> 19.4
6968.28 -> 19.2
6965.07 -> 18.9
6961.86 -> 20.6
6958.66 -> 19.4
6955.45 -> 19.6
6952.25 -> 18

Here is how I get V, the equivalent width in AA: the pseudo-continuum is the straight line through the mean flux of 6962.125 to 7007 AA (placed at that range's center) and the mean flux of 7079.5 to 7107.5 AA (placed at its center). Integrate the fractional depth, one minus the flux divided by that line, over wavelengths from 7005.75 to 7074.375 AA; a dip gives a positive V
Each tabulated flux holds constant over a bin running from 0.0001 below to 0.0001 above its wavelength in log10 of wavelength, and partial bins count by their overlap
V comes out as -4.55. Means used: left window 19.7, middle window 20.7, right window 19.1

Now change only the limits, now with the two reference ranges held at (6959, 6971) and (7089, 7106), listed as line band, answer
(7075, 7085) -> -0.47 AA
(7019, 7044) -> -1.57 AA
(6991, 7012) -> -1.08 AA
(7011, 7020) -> -0.74 AA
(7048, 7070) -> -1.73 AA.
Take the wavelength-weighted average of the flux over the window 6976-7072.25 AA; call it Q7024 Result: 20.5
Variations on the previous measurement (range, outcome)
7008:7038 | 20.5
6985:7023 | 20.5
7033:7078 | 20.7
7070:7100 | 19.9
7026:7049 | 20.5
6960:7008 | 19.8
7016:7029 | 21.4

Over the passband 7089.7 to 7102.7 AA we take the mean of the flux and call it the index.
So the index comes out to 19.1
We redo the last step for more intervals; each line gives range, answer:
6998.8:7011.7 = 20.4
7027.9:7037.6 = 19.3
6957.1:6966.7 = 19.6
